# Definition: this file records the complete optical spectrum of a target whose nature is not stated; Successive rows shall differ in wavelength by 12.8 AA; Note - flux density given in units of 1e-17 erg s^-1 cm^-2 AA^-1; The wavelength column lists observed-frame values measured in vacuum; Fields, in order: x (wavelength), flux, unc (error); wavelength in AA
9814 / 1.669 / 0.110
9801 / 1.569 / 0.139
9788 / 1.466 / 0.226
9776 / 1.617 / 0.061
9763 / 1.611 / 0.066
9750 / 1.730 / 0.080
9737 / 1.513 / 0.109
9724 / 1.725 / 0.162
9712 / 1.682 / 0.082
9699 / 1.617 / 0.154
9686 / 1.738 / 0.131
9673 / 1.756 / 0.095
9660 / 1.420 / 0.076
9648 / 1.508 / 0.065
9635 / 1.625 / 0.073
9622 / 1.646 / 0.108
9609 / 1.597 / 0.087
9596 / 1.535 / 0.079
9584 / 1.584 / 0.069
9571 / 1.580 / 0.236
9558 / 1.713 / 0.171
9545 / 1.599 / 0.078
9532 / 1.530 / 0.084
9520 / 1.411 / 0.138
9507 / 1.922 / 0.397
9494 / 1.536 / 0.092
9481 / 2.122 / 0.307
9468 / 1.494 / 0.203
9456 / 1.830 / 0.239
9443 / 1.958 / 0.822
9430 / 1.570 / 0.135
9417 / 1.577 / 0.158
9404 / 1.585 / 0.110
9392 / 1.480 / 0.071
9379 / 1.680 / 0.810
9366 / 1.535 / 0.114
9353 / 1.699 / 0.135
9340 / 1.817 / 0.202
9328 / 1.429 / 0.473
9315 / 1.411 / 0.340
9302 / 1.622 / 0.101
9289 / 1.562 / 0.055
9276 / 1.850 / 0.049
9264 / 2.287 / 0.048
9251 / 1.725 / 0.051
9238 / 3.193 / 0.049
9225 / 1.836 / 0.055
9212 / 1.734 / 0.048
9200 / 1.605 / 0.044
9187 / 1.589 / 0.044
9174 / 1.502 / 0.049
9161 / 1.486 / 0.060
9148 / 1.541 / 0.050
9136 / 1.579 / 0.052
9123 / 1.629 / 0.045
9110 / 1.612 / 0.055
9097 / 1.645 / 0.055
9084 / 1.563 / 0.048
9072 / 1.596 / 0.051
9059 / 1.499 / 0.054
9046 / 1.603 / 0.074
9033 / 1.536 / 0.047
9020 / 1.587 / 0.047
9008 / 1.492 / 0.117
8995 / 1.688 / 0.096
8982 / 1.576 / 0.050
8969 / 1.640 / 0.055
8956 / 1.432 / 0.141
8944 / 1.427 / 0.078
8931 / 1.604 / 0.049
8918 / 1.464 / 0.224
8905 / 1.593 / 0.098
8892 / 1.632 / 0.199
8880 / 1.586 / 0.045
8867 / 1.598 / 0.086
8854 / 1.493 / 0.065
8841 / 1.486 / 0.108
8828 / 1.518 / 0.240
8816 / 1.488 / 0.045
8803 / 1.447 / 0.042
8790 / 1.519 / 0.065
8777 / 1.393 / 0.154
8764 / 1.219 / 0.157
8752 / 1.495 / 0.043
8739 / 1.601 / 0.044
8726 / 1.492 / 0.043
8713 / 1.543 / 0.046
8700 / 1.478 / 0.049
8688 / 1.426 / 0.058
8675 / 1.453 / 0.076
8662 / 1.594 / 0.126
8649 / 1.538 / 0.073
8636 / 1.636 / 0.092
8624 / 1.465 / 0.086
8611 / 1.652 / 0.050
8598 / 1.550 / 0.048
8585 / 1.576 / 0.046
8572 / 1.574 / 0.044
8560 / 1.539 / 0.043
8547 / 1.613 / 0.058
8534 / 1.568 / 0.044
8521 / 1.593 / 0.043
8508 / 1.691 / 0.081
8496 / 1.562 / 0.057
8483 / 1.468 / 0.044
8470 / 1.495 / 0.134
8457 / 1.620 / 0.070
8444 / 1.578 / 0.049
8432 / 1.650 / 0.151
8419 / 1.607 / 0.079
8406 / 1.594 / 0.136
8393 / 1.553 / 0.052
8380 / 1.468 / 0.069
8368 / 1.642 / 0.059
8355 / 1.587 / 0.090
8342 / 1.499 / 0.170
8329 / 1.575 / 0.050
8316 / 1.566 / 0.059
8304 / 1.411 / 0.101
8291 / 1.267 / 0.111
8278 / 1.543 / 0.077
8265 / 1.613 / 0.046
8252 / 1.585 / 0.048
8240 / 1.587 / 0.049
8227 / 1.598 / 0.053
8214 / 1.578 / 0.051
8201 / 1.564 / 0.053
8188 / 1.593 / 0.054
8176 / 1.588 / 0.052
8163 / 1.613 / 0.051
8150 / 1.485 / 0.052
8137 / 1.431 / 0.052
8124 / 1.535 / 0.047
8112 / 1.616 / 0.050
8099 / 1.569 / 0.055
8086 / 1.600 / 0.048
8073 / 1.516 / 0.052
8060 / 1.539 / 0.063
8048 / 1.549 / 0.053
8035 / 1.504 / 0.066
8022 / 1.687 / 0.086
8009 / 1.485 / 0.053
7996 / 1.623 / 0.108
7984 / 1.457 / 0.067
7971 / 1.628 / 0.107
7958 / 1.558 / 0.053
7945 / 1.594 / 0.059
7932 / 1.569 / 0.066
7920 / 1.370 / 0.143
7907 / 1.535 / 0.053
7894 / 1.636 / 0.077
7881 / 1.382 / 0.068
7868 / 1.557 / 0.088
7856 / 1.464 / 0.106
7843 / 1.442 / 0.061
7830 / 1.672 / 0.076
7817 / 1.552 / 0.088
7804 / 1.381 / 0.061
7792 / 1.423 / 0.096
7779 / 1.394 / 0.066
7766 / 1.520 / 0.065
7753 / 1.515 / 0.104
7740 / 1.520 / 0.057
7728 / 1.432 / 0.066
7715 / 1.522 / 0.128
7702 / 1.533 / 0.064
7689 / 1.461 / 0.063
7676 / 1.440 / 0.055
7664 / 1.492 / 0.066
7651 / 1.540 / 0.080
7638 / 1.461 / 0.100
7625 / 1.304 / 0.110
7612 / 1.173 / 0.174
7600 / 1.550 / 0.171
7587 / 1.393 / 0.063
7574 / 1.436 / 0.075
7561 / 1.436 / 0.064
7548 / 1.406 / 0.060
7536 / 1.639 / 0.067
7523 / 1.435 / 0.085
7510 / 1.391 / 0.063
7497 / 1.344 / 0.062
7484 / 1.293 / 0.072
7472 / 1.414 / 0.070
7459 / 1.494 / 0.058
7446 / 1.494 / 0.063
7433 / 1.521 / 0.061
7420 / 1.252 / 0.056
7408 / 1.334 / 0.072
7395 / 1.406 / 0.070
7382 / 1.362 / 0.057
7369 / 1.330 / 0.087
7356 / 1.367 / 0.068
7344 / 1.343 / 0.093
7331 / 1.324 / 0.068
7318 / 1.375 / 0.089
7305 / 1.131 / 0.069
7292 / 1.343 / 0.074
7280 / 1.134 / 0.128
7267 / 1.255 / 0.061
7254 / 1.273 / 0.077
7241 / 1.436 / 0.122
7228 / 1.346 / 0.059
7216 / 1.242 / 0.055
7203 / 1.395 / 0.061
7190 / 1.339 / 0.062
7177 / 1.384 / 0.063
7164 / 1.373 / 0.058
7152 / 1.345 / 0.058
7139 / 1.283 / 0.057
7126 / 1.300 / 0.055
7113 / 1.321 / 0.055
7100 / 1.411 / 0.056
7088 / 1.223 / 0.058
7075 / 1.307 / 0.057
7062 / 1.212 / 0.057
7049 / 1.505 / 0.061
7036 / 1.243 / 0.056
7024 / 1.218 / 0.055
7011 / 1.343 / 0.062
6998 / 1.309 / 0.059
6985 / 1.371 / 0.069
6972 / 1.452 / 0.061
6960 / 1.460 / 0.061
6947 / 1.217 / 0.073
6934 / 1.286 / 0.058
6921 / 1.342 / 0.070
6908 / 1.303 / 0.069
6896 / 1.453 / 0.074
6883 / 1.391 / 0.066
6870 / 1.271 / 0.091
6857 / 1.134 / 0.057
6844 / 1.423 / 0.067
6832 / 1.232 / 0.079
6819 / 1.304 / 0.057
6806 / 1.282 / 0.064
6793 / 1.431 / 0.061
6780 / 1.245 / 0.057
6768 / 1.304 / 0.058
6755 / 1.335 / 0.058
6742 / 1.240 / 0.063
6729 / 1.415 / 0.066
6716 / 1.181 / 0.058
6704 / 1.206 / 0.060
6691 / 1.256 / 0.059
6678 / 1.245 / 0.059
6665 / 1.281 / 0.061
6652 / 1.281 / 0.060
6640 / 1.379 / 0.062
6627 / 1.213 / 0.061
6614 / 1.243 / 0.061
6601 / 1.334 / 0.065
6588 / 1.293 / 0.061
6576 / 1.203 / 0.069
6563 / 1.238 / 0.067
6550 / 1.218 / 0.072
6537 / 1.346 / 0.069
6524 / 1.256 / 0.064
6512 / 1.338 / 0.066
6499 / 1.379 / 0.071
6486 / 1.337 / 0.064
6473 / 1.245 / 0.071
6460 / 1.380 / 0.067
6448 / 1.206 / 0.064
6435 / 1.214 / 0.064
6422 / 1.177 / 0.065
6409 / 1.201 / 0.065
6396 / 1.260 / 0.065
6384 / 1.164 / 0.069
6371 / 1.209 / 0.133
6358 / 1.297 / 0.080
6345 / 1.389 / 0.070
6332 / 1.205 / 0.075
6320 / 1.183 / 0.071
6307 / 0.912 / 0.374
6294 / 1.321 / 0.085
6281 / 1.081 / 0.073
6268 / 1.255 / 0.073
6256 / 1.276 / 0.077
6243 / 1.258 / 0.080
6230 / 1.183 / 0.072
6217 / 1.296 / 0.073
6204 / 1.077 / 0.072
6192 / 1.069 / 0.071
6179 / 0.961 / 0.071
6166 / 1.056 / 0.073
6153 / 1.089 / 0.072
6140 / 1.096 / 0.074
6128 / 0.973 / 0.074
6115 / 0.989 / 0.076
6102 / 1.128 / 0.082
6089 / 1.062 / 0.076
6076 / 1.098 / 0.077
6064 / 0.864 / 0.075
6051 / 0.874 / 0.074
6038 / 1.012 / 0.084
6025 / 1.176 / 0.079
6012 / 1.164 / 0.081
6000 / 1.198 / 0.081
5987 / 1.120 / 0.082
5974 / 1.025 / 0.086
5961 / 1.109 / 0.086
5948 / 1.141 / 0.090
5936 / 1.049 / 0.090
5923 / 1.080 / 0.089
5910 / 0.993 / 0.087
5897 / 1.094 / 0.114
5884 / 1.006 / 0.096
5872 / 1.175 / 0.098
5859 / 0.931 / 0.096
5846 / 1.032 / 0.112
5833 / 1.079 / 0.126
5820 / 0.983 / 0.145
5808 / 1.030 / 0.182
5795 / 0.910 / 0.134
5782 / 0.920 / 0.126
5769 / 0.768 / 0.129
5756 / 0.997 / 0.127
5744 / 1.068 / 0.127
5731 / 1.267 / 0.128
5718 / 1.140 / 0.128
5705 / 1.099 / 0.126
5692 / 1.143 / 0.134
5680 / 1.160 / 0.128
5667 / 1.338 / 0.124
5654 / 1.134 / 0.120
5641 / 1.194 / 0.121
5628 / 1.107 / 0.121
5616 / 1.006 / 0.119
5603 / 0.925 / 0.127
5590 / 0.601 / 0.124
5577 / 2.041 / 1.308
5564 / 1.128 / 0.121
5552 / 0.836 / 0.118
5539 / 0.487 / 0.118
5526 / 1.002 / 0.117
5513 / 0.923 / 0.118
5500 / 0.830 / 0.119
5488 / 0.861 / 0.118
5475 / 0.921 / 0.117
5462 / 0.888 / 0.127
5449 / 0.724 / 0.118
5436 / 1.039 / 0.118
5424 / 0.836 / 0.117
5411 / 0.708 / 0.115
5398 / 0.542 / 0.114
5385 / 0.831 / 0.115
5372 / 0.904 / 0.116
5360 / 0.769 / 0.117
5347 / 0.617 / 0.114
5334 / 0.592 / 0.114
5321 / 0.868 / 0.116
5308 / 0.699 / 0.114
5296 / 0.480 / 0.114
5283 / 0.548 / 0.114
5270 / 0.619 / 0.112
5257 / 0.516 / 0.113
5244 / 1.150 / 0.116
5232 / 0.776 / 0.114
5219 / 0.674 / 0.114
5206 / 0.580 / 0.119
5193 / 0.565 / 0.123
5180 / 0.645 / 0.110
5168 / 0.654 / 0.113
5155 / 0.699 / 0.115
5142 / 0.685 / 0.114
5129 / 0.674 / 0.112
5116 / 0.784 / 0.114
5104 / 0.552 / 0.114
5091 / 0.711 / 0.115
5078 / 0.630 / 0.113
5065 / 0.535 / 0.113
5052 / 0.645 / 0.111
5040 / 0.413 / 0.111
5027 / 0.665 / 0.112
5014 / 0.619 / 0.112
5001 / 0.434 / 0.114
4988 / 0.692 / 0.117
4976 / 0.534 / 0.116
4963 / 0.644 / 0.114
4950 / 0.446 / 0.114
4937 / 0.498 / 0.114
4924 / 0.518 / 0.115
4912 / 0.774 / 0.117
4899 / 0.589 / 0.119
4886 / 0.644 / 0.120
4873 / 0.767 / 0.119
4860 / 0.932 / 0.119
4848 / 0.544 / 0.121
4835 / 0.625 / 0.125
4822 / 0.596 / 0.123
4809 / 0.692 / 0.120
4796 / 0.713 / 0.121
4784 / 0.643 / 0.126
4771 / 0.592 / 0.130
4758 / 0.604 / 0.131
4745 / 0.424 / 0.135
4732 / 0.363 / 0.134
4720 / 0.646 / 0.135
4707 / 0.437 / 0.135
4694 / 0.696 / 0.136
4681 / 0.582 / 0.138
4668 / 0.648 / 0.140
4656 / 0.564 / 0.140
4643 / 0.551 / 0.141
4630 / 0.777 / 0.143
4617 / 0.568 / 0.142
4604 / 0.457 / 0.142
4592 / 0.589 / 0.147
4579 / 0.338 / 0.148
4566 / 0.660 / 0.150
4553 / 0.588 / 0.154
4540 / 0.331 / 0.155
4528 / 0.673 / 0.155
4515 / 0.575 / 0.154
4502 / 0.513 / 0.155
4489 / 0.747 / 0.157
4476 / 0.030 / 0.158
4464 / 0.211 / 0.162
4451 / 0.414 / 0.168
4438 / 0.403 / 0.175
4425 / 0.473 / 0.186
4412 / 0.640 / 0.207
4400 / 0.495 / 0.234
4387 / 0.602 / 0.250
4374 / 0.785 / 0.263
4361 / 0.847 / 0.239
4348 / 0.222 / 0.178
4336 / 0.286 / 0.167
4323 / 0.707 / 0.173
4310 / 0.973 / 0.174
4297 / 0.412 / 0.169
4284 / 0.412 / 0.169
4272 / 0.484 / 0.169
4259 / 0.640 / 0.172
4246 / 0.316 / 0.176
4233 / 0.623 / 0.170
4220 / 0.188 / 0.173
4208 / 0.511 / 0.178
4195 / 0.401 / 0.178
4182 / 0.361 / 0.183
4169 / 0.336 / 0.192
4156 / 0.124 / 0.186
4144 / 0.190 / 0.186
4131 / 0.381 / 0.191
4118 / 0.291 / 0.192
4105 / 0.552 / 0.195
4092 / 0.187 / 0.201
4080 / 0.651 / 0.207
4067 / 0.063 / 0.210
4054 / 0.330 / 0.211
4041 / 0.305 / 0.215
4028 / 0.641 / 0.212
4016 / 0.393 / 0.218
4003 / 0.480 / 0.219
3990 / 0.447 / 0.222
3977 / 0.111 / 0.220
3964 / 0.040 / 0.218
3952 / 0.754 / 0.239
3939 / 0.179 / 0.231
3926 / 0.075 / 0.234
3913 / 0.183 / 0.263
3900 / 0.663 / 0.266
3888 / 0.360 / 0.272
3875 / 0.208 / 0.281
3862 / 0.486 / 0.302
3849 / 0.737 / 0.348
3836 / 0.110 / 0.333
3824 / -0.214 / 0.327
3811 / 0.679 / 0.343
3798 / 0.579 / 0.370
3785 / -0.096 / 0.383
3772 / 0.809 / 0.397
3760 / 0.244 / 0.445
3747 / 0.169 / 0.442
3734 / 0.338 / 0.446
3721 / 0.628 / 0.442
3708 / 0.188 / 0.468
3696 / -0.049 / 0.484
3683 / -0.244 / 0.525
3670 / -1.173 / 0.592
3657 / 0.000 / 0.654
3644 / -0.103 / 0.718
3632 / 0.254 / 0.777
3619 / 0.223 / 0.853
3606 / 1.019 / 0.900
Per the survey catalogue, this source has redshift 0.407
